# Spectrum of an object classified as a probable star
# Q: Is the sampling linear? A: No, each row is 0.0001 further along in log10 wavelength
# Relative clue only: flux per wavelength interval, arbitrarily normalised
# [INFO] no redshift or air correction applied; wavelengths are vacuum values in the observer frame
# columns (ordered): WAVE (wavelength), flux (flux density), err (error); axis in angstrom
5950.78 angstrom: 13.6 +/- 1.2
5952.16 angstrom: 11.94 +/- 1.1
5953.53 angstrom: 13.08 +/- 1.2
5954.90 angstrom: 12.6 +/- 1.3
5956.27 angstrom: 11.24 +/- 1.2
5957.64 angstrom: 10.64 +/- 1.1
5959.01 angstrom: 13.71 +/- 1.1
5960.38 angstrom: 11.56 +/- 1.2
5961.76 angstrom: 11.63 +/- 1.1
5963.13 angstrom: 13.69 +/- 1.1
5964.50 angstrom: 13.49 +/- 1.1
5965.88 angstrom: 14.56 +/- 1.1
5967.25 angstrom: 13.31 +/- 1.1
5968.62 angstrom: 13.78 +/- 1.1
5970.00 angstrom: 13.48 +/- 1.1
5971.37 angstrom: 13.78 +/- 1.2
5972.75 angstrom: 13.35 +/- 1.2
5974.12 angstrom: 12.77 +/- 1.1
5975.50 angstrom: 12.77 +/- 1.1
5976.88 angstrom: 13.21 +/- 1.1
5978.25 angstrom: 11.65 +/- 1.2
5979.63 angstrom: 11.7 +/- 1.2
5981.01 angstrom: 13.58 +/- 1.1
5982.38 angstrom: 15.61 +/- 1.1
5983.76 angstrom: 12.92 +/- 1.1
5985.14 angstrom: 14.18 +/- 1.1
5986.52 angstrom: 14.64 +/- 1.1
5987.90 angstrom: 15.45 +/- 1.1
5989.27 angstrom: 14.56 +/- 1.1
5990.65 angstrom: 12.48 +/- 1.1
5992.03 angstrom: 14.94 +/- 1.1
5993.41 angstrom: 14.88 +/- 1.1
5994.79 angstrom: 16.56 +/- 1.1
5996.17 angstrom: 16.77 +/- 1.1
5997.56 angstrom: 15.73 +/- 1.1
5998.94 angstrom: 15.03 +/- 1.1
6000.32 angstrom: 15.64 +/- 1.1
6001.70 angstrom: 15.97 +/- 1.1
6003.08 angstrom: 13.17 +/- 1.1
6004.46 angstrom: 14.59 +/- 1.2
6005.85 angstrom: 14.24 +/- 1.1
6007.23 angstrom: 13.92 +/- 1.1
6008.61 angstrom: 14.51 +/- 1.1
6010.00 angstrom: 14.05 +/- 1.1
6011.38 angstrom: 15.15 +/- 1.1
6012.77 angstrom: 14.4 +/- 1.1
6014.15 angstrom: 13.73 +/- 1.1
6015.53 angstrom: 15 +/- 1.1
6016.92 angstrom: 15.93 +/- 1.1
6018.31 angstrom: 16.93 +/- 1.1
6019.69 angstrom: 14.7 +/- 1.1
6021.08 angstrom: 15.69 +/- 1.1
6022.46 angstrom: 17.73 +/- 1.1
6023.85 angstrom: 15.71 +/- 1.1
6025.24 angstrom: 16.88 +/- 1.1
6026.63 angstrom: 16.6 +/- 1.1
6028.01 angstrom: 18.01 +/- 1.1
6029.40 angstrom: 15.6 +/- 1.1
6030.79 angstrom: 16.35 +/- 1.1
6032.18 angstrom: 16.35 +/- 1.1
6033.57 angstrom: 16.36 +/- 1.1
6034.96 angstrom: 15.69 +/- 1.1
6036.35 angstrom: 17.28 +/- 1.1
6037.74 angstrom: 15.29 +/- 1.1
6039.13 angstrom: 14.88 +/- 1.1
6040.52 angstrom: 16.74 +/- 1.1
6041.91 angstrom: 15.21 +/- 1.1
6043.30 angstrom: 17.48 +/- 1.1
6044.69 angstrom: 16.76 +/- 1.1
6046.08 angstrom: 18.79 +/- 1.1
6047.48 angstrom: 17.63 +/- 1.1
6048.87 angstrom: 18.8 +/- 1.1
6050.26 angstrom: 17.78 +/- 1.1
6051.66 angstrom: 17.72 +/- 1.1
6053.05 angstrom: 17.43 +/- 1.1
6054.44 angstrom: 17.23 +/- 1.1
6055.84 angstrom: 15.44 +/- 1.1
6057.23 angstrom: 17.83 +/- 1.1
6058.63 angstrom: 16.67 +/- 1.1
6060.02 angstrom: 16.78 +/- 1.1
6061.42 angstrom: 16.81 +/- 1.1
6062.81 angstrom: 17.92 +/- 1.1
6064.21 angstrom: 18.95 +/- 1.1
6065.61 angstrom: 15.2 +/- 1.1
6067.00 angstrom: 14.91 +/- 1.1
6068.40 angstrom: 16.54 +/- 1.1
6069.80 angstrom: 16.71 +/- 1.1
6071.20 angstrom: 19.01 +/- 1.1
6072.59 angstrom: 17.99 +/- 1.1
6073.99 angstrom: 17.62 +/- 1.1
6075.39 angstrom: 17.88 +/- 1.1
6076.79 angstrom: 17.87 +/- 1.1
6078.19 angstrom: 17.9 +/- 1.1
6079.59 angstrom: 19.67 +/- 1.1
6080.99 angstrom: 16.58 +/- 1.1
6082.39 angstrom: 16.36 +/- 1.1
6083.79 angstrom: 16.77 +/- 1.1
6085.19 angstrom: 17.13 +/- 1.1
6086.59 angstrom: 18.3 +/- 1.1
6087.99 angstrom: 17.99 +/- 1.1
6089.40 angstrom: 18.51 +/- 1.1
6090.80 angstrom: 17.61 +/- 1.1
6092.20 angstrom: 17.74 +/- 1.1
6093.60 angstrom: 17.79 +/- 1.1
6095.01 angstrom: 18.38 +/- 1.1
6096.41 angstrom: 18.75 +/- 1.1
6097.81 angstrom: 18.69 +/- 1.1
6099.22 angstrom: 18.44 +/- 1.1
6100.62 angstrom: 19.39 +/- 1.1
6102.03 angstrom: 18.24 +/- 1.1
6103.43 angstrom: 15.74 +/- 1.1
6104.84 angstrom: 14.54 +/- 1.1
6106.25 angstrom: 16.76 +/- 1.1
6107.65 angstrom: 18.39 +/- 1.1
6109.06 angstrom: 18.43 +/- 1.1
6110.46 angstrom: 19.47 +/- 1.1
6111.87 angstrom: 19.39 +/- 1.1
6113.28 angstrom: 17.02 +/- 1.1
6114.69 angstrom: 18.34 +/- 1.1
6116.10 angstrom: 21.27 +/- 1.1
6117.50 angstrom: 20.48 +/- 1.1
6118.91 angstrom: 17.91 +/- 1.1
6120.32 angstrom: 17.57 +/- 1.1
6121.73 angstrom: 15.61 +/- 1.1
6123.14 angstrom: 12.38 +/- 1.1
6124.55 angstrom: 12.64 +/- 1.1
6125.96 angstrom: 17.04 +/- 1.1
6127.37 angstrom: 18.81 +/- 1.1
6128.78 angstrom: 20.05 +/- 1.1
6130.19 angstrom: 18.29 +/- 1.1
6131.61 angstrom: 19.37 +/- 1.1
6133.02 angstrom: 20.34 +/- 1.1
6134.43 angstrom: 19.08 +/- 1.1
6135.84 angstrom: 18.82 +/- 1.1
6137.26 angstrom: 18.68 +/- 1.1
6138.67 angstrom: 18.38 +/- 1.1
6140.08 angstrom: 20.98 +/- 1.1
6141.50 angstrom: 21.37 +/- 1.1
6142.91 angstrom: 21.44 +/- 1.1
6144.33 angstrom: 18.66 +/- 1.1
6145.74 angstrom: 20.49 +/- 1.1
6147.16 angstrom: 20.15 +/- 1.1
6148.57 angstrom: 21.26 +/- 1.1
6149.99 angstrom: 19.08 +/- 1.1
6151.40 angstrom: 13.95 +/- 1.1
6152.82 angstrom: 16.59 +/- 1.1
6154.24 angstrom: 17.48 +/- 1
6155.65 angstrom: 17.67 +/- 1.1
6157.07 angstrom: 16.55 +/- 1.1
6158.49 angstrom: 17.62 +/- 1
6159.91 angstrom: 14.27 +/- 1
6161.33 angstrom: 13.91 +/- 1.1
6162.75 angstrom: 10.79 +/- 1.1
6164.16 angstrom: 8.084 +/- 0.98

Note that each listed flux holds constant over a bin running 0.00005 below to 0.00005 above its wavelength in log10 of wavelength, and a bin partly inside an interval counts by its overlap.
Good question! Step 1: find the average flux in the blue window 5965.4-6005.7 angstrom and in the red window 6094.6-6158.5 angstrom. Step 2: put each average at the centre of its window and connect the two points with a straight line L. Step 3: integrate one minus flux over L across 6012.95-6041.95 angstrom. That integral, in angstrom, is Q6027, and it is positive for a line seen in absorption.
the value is -1.2 angstrom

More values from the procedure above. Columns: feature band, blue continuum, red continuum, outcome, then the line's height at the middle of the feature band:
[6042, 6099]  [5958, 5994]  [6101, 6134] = -4.1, 16.4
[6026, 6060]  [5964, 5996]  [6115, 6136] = -2.6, 15.6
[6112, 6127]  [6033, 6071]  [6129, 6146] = 1.5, 19.1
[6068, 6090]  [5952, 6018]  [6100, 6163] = -1.6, 16.5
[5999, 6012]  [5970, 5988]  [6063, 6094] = -0.1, 14.5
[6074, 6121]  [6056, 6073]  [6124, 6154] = -0.5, 17.8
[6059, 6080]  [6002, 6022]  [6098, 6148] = -0.9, 16.7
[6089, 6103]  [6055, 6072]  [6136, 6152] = -0.3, 18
